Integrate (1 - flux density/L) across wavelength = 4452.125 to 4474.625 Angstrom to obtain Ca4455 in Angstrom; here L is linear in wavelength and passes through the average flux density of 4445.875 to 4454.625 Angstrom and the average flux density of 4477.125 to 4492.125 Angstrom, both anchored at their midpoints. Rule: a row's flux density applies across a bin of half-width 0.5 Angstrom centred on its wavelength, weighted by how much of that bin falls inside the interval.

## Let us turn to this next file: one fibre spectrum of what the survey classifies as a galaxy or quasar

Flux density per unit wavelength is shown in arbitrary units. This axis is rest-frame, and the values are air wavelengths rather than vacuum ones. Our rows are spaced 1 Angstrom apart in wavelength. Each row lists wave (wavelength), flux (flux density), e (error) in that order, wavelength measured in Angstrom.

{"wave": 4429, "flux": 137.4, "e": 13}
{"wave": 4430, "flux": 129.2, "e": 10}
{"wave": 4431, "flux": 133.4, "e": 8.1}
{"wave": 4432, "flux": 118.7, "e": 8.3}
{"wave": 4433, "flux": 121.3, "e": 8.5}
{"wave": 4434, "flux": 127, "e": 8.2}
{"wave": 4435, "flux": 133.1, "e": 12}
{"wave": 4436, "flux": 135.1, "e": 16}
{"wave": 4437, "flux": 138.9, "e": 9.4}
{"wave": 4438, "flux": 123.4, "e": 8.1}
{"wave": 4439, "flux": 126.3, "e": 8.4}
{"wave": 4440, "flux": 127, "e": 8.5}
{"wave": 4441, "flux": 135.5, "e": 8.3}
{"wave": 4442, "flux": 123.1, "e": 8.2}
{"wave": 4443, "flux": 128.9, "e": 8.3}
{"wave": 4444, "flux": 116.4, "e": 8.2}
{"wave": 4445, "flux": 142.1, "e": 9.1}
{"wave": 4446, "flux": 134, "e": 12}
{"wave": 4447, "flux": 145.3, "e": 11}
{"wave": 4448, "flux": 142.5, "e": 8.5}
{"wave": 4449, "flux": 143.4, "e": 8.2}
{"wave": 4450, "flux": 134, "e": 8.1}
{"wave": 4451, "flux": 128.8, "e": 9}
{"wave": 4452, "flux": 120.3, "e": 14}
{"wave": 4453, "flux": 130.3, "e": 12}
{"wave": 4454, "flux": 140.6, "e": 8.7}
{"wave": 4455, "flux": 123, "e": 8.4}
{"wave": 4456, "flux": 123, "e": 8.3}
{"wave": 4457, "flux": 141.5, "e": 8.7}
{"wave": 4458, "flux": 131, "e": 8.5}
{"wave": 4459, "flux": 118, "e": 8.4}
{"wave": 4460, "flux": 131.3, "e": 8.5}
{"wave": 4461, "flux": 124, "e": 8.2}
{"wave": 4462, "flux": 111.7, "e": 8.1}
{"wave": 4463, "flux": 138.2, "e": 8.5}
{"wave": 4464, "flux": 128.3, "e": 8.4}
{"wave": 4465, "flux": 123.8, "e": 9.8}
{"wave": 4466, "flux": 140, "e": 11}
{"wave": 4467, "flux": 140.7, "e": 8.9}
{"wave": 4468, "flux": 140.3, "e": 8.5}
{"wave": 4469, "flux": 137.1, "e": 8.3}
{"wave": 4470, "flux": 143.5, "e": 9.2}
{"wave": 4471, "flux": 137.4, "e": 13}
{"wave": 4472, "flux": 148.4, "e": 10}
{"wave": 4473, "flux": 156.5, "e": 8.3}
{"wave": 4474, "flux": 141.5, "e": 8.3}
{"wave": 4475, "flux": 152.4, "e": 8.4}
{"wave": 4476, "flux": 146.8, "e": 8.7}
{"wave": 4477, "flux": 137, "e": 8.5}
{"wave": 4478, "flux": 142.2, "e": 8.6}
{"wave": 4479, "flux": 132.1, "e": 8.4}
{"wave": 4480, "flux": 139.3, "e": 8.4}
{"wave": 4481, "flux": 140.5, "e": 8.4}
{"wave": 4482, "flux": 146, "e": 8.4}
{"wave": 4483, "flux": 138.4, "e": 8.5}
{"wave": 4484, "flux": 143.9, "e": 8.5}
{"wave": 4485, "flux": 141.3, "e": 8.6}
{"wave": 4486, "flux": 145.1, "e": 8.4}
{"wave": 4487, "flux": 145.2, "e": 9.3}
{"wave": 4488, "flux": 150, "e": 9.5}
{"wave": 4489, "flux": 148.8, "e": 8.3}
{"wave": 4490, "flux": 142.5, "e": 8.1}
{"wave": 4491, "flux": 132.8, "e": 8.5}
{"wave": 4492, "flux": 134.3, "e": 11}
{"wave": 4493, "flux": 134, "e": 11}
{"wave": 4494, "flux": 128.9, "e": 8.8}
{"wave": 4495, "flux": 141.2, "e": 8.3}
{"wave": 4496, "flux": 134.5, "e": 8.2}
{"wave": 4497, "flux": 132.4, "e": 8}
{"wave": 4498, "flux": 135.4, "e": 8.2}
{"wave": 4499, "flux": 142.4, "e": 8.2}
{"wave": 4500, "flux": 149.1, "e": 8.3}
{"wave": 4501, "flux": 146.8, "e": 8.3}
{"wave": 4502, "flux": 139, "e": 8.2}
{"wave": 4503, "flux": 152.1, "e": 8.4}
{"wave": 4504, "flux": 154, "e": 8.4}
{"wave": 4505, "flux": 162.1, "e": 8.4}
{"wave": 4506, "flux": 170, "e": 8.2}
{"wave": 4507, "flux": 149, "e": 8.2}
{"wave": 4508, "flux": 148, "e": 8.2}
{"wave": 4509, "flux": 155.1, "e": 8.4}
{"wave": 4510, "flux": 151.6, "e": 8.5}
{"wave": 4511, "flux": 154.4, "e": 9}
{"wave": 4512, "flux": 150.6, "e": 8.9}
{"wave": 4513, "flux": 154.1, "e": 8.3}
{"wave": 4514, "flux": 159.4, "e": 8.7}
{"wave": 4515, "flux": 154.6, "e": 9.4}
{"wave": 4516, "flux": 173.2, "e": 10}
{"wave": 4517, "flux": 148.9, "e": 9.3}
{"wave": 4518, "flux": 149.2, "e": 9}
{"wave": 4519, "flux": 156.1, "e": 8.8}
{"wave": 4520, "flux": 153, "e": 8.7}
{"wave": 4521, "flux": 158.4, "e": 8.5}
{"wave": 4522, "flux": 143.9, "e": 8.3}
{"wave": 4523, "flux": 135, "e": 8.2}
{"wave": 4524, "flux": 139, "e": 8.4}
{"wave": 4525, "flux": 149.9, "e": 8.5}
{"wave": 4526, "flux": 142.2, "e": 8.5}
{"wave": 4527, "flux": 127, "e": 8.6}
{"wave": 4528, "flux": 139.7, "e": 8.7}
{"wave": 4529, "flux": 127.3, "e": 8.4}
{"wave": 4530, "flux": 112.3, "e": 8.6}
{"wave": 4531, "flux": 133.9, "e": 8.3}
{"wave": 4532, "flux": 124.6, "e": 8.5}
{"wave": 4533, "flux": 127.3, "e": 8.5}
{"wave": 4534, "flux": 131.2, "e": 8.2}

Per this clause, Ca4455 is 0.6 Angstrom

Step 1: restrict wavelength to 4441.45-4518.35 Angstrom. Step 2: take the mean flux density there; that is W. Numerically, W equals 141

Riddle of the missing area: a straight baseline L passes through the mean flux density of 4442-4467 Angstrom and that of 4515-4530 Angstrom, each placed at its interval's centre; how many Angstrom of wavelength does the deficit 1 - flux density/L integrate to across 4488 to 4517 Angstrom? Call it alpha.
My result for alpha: -1.4 Angstrom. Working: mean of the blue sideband 131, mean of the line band 148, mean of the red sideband 145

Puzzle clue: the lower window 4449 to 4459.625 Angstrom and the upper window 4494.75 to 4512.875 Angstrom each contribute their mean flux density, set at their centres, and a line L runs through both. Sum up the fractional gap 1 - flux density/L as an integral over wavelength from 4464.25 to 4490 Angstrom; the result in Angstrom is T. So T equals -0.7 Angstrom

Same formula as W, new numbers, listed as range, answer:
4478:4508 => 143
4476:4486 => 141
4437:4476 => 134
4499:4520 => 154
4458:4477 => 137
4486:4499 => 139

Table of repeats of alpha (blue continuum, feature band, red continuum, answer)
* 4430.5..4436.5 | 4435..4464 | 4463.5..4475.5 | 0.7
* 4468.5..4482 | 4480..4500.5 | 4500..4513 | 1.0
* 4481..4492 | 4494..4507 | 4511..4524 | 0.1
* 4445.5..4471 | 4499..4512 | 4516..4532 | -1.2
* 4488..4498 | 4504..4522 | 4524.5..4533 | -2.8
